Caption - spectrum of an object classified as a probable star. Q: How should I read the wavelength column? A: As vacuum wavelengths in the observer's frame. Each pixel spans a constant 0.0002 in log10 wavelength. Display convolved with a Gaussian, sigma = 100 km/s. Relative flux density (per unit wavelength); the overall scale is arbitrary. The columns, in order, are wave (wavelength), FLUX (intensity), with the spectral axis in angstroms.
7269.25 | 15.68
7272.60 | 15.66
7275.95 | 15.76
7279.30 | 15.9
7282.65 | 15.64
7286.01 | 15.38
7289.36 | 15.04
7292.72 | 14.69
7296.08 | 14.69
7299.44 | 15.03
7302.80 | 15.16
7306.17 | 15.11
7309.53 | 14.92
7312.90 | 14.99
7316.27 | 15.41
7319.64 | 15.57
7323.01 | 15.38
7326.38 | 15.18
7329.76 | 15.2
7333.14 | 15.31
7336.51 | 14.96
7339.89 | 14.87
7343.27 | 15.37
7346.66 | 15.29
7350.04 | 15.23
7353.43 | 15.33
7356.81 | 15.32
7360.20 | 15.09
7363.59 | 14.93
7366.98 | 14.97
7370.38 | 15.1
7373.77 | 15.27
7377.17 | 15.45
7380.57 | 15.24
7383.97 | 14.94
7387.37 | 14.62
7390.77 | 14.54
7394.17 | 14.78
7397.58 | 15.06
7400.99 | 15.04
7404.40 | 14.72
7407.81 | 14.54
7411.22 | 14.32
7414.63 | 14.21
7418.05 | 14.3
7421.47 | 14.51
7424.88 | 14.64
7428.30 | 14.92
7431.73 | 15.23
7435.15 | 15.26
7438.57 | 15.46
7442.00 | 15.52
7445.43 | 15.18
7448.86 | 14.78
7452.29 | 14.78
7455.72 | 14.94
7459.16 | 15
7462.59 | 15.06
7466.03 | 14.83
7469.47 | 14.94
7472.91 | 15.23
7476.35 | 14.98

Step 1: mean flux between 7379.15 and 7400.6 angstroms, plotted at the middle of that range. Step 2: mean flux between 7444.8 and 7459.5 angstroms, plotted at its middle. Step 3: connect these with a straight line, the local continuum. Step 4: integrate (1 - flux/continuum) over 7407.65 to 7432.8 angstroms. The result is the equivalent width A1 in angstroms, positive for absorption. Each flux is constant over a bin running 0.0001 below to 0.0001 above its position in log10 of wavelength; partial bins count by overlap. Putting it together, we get 0.5 angstroms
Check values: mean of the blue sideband 14.9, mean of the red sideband 14.9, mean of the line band 14.6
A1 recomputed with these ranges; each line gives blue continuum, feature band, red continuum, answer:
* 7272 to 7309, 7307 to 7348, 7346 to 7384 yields 0.1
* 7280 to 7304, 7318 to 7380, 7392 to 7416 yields -1.3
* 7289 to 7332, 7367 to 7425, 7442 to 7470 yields 0.9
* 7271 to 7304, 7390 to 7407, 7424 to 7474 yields 0.3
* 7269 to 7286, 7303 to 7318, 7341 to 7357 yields 0.4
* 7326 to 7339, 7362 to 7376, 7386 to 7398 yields -0.2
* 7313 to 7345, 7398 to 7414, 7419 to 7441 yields 0.4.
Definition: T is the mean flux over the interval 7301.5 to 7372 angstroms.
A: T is 15.2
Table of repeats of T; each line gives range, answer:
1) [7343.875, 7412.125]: 15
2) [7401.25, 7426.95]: 14.5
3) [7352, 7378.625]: 15.2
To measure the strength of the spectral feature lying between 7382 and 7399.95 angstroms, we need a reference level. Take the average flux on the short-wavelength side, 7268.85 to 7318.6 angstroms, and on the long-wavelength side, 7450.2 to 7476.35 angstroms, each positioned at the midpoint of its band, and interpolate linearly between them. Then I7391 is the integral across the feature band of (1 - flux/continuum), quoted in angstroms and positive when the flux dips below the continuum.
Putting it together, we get 0.34 angstroms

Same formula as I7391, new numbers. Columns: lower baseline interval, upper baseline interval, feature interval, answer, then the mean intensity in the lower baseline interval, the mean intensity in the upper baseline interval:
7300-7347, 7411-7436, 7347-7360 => -0.2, 15.2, 14.7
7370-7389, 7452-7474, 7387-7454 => 1.0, 15.1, 15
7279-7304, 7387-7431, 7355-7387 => -0.7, 15.2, 14.6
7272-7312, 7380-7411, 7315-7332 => -0.3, 15.2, 14.8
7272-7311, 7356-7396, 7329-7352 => -0.1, 15.2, 15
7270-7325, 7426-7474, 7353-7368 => 0.1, 15.3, 15.1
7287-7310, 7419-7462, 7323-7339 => -0.2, 15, 15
